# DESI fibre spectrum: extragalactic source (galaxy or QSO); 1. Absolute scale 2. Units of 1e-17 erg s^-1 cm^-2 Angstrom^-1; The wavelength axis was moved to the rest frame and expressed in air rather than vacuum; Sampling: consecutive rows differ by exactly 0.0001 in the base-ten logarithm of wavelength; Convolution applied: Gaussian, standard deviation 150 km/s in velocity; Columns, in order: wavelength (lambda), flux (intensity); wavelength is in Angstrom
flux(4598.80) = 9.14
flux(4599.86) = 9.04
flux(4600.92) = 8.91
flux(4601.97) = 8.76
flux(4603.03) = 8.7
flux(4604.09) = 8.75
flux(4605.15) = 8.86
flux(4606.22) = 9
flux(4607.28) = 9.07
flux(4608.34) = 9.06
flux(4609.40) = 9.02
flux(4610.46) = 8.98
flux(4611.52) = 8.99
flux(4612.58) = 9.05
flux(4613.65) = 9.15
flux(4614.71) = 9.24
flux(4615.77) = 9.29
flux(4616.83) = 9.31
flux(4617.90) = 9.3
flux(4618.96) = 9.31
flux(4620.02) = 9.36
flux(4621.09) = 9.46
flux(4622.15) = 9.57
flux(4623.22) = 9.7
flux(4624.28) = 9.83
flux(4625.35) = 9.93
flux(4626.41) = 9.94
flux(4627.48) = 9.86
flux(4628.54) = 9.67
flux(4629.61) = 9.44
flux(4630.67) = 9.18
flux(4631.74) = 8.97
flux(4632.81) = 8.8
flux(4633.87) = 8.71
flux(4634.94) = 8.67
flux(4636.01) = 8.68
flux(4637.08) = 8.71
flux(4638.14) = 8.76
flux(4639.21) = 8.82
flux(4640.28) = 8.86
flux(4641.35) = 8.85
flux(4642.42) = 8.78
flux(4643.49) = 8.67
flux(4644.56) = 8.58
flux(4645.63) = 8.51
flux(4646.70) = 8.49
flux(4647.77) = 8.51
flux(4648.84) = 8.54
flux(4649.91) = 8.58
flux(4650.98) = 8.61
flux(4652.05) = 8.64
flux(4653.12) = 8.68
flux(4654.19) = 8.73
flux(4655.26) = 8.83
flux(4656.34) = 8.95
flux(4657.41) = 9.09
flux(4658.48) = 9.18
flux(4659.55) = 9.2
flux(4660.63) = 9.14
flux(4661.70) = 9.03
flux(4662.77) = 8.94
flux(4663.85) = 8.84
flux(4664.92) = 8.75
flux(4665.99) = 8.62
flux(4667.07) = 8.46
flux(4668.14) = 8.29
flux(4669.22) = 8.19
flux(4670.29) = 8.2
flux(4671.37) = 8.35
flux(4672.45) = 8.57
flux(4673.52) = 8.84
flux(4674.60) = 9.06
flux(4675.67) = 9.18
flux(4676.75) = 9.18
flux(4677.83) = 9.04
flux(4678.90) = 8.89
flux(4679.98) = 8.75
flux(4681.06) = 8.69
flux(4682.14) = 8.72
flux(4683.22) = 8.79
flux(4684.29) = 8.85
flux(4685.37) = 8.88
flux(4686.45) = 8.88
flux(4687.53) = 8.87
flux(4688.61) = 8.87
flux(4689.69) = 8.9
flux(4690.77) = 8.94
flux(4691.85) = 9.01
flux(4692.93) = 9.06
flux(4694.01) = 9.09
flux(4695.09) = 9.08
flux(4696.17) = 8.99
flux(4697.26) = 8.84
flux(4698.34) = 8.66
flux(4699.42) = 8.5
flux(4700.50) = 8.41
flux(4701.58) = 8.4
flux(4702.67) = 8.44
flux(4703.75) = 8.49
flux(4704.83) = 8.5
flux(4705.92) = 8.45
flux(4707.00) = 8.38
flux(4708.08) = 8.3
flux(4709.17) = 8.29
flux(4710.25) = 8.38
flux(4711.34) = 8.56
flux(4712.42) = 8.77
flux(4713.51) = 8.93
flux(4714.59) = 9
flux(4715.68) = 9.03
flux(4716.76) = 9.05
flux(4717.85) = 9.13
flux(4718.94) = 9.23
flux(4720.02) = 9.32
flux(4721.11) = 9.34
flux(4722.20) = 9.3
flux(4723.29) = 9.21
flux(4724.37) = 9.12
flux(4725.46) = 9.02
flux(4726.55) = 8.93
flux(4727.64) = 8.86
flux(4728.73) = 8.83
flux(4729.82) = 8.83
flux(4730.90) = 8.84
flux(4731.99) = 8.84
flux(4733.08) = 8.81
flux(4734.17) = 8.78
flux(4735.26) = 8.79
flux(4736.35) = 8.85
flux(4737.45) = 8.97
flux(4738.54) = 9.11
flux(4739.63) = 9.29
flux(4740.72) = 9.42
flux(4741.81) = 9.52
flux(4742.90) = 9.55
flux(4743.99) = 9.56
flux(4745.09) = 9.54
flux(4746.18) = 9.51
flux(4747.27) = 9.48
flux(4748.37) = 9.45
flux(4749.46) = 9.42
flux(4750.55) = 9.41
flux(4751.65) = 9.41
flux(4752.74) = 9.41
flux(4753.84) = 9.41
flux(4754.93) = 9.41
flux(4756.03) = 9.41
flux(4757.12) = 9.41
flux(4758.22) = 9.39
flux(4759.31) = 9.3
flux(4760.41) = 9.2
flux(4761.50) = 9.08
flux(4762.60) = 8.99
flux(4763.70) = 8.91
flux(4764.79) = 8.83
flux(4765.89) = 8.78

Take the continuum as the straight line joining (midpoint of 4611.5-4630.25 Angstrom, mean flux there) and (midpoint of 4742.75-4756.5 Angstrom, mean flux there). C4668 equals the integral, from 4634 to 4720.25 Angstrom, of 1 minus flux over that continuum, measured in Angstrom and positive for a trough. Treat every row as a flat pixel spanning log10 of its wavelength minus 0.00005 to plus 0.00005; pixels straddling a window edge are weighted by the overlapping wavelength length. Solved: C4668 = 6.45 Angstrom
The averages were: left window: 9.48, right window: 9.45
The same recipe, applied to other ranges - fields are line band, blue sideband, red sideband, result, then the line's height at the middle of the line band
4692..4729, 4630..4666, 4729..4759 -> 1.1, 9.09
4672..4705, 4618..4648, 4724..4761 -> 1.2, 9.16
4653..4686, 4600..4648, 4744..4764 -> 1.3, 9.17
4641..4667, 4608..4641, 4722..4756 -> 1.2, 9.21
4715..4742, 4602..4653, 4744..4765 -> 0.6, 9.27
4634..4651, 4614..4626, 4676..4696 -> 1.1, 9.29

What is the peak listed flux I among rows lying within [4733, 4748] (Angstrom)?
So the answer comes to 9.56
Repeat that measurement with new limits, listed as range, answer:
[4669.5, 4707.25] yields 9.18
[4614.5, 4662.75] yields 9.94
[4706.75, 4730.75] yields 9.34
